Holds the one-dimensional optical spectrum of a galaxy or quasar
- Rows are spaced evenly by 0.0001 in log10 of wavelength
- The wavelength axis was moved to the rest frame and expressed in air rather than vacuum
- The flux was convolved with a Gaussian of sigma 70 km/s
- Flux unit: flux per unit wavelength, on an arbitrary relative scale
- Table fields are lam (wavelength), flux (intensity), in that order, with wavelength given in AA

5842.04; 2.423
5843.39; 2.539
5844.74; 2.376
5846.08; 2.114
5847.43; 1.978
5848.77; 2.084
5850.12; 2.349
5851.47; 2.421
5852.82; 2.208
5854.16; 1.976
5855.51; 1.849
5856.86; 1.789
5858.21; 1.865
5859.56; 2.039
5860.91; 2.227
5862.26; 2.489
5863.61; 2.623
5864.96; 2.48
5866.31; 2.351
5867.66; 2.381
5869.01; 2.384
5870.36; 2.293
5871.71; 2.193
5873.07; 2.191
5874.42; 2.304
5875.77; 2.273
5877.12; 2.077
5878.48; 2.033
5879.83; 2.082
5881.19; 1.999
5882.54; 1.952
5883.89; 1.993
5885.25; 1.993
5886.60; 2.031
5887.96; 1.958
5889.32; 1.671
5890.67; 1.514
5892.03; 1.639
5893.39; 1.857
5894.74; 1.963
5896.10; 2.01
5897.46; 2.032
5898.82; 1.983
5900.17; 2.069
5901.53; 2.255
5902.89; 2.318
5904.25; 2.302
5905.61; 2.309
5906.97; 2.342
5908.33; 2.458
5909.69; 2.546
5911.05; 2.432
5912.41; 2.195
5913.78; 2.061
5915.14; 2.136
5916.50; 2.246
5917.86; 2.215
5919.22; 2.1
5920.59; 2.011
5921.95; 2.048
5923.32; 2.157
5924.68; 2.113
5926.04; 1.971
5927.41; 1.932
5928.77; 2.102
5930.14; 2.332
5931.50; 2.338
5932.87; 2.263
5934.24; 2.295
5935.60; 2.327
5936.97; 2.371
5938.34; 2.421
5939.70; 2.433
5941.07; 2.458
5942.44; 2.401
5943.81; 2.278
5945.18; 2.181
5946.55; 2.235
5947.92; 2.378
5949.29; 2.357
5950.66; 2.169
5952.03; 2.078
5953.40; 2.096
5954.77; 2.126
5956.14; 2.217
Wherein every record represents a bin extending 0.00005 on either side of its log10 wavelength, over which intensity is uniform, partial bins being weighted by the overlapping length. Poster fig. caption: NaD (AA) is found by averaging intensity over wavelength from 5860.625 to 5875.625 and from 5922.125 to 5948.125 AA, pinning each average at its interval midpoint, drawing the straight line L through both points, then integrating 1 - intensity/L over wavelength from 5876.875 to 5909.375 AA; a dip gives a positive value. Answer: 3.9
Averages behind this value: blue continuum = 2.36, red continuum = 2.26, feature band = 2.04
